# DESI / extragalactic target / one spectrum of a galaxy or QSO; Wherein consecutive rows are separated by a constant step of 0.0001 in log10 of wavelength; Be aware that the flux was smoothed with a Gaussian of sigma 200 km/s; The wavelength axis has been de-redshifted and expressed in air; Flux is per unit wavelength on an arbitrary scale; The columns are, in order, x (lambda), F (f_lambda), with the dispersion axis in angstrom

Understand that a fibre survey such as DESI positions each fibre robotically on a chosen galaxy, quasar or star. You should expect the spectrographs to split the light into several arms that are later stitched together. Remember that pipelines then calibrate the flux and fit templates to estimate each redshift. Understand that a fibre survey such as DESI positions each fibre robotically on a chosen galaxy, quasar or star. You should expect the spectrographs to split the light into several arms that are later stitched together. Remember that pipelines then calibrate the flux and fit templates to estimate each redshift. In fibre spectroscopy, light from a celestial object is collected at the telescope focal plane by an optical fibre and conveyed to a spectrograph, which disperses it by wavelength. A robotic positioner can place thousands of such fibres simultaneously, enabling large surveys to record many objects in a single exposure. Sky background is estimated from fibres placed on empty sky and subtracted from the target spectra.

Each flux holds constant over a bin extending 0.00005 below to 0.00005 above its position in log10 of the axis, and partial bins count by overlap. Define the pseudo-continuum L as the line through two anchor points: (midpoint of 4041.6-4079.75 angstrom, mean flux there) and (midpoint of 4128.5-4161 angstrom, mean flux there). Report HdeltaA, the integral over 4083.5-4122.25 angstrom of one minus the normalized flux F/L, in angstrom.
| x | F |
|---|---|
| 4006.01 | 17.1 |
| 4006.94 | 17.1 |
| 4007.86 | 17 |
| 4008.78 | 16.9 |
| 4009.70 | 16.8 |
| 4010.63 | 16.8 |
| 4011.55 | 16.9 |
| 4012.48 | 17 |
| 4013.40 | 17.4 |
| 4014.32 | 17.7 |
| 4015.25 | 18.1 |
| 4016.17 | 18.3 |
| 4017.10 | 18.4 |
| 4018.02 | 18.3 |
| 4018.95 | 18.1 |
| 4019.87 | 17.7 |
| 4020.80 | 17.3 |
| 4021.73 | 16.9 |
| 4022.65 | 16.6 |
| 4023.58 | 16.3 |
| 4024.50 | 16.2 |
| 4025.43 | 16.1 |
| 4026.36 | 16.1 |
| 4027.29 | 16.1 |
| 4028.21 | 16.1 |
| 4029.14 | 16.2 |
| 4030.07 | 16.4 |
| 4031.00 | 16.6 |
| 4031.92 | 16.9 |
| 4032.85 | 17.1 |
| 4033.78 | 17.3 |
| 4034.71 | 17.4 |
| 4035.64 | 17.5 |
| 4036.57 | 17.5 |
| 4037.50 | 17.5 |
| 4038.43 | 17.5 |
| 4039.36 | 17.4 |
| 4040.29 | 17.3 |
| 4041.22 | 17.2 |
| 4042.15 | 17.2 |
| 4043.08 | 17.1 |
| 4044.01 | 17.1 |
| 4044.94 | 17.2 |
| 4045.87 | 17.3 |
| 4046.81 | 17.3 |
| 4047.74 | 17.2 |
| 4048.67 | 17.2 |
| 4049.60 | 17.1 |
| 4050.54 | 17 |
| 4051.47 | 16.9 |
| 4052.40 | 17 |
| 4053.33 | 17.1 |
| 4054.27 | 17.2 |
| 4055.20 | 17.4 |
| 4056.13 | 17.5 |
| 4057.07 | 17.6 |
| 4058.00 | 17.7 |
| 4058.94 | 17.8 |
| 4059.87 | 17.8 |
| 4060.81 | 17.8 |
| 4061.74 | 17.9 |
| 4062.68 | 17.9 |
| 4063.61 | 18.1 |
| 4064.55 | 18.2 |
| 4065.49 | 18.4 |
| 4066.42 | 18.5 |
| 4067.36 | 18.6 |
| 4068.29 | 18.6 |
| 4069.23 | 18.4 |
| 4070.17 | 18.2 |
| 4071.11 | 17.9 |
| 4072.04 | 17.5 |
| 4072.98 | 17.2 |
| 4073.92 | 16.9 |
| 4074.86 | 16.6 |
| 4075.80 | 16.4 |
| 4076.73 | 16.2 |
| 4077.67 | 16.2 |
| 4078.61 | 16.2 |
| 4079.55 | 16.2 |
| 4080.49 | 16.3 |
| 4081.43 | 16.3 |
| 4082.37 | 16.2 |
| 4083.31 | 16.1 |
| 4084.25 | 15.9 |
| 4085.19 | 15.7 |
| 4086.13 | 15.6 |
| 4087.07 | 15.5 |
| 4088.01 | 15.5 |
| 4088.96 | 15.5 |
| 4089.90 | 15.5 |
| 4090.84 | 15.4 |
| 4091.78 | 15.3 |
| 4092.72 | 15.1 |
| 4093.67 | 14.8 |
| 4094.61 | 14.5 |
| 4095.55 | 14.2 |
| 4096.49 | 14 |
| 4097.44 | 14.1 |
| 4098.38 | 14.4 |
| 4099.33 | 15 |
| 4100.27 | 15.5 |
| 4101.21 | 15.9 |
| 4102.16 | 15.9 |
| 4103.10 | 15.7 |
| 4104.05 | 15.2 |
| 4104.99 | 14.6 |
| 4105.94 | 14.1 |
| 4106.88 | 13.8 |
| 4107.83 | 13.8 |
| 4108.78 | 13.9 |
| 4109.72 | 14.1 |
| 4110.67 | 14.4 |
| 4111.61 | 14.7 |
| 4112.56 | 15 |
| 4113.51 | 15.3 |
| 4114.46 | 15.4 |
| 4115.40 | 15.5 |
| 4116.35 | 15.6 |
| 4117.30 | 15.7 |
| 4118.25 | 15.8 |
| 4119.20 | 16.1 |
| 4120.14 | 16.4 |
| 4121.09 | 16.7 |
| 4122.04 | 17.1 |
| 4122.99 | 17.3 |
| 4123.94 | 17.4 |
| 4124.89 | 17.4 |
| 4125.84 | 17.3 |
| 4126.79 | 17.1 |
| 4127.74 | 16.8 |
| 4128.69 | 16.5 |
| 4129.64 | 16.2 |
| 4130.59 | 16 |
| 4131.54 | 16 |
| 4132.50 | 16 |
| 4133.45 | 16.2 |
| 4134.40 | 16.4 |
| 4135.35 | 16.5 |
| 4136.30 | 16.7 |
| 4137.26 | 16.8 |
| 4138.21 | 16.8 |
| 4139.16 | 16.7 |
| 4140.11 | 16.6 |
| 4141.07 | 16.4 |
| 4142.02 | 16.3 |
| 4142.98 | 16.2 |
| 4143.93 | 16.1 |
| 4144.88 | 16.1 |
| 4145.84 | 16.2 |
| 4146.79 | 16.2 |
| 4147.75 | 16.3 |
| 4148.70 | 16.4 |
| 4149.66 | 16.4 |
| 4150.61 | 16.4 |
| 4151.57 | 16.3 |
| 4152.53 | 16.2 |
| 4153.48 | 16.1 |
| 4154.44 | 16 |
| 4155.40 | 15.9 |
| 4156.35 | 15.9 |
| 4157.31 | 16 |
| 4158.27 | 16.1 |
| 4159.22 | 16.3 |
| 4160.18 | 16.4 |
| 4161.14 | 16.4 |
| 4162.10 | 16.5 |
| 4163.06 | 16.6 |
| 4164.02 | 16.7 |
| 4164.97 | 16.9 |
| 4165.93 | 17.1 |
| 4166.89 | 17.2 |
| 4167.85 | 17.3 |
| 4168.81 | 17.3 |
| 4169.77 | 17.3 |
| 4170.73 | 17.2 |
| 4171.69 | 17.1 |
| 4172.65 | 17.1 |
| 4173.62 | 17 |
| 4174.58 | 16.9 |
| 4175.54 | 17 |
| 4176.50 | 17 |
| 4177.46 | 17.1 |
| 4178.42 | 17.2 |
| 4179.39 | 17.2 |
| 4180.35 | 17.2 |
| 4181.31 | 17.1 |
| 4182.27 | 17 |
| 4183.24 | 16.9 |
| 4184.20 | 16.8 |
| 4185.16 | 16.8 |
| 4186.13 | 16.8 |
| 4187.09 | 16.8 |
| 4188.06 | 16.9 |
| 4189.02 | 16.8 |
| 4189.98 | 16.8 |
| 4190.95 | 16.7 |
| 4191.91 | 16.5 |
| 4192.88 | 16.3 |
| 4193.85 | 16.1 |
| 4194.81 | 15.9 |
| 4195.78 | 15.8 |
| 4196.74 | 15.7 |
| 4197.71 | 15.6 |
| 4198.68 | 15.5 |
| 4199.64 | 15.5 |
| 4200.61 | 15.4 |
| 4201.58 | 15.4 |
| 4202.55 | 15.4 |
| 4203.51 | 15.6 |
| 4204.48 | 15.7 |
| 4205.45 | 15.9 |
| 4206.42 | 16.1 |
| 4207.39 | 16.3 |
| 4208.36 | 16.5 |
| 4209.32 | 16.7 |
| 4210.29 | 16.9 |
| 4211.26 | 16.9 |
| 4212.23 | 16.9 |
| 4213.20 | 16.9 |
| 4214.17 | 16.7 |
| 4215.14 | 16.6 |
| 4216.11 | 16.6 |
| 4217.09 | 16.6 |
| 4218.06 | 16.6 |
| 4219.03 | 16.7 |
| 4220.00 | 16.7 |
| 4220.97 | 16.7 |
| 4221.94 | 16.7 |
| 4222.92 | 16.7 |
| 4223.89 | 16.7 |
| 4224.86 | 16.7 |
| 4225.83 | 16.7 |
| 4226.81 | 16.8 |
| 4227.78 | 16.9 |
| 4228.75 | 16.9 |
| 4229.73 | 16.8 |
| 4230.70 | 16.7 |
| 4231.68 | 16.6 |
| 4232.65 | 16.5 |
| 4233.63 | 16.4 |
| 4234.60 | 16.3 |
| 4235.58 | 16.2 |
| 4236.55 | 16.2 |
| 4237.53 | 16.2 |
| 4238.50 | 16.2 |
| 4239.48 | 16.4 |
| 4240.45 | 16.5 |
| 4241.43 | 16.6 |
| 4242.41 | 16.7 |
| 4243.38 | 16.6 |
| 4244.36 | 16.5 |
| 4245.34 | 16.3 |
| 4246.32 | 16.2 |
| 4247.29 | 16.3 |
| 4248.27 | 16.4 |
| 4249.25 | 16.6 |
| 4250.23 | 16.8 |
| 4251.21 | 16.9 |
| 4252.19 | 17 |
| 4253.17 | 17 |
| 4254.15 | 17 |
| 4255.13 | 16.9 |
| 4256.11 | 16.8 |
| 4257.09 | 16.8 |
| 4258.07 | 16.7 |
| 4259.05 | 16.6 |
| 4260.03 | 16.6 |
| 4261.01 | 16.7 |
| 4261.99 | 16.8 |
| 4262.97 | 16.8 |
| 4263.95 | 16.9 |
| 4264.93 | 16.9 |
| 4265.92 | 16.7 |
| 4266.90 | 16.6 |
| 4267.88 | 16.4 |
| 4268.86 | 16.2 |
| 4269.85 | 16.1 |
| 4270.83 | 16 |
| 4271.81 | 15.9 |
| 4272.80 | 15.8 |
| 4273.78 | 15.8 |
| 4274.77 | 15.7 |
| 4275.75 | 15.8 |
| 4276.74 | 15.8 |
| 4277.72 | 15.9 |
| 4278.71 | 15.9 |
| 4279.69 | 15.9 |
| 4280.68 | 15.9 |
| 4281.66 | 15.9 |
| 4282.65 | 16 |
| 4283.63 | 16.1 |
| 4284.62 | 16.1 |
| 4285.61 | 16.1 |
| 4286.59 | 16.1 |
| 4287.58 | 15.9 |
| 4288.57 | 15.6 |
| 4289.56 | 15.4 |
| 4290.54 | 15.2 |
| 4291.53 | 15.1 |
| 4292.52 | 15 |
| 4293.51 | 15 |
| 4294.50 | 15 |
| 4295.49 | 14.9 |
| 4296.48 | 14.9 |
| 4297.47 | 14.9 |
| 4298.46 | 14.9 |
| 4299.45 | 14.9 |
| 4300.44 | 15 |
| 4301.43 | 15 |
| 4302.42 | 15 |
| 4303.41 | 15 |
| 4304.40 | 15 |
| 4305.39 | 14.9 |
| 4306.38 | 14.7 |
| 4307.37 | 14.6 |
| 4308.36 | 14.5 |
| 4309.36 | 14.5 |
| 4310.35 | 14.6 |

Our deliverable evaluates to 3.8 angstrom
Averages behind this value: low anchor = 17.4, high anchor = 16.3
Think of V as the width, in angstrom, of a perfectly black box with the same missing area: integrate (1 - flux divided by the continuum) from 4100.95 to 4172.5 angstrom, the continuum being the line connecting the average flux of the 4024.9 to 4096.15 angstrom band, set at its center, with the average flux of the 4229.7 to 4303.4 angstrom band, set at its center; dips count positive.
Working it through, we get 1.8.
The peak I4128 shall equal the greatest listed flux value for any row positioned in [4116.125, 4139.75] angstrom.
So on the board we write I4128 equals 17.4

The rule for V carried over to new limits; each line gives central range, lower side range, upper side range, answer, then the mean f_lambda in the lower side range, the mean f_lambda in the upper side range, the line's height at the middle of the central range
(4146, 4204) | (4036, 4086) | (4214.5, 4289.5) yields 0.88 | 17.2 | 16.4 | 16.8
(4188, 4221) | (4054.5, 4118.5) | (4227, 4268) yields 0.42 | 16.1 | 16.6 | 16.5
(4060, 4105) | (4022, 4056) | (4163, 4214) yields 1.48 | 17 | 16.6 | 16.9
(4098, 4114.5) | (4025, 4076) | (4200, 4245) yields 2.17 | 17.3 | 16.5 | 17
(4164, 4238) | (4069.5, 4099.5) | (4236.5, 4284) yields -1.76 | 15.8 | 16.4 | 16.2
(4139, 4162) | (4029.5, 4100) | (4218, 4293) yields 0.47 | 16.8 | 16.4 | 16.6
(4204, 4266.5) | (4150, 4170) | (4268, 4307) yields -2.75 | 16.5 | 15.5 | 15.9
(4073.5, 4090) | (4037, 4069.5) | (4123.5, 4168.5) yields 1.13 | 17.6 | 16.5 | 17.2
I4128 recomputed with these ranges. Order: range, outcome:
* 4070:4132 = 18.2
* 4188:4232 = 16.9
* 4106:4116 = 15.5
